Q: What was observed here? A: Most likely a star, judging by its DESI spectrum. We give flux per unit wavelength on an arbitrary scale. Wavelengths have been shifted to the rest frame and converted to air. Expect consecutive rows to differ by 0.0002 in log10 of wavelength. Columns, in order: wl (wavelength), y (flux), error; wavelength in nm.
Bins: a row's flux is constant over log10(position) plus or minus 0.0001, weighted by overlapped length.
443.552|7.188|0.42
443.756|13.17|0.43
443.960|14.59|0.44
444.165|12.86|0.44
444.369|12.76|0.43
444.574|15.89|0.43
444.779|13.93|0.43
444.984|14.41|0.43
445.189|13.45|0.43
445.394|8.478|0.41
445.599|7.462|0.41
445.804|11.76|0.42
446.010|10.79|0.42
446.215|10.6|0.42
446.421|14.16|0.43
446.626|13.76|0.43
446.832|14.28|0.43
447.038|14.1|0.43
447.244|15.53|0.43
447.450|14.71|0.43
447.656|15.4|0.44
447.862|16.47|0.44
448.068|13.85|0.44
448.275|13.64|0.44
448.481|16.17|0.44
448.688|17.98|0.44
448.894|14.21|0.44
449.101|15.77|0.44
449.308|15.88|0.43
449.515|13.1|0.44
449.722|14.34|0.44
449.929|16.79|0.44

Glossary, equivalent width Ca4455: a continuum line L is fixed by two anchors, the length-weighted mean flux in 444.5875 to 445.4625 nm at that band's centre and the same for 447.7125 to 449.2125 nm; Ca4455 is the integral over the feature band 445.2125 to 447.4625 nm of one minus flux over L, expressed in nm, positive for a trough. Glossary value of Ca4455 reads 0.28 nm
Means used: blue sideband 13.1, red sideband 15.4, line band 12.3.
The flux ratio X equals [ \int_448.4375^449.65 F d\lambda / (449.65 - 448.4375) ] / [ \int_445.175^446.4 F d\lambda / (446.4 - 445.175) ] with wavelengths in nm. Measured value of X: 1.5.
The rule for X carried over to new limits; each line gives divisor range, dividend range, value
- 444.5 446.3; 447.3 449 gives 1.30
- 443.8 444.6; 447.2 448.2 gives 1.10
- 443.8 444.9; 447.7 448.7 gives 1.10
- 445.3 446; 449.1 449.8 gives 1.55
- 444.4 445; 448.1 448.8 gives 1.08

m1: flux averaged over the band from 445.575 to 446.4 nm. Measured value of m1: 10.8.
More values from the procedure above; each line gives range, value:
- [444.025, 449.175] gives 13.7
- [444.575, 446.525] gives 11.9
